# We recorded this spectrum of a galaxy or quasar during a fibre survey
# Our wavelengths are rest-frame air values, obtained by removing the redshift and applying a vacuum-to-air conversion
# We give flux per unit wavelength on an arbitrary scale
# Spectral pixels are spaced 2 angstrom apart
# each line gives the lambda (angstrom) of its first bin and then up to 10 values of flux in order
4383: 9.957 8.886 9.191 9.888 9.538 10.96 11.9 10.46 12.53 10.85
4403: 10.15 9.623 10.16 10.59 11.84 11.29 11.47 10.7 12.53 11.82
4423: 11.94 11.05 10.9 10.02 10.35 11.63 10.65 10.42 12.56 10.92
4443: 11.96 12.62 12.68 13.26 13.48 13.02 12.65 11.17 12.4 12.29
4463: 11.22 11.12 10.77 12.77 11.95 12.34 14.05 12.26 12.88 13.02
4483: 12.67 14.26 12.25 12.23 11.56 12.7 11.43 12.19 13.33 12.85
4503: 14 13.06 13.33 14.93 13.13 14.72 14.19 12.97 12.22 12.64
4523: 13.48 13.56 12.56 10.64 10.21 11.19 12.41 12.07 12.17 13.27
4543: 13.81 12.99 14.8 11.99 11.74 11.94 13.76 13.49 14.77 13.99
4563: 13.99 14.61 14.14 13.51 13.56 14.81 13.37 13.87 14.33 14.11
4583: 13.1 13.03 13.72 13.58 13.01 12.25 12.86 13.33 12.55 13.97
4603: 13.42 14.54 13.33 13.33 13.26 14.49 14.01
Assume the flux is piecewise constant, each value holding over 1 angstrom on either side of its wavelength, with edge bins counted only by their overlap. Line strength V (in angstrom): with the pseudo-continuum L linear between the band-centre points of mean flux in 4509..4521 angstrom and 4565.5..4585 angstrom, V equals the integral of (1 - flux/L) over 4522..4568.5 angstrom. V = 2.49 angstrom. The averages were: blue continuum 13.5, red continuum 13.8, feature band 12.9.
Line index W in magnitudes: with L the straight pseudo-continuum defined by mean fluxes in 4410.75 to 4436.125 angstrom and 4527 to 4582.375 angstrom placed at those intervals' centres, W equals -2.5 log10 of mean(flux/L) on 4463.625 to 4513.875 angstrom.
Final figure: -0.05 mag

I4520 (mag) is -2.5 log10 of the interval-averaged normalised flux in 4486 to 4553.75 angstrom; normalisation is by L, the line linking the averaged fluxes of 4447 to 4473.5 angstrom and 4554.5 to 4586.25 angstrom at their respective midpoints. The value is 0.03 mag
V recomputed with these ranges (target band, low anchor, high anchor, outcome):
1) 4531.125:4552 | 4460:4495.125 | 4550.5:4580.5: 1.3 angstrom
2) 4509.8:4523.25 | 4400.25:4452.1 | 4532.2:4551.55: -1.0 angstrom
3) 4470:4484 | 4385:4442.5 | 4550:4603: -1.0 angstrom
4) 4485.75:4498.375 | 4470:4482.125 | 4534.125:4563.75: 0.7 angstrom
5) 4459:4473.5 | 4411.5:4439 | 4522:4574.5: 0.0 angstrom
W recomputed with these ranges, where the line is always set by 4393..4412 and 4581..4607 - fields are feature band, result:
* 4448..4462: -0.09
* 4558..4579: -0.09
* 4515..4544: 0.01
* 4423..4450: -0.01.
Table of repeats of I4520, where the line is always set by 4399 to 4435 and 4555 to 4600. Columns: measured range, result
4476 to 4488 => -0.07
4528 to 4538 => 0.14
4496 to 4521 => -0.07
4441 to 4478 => -0.05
